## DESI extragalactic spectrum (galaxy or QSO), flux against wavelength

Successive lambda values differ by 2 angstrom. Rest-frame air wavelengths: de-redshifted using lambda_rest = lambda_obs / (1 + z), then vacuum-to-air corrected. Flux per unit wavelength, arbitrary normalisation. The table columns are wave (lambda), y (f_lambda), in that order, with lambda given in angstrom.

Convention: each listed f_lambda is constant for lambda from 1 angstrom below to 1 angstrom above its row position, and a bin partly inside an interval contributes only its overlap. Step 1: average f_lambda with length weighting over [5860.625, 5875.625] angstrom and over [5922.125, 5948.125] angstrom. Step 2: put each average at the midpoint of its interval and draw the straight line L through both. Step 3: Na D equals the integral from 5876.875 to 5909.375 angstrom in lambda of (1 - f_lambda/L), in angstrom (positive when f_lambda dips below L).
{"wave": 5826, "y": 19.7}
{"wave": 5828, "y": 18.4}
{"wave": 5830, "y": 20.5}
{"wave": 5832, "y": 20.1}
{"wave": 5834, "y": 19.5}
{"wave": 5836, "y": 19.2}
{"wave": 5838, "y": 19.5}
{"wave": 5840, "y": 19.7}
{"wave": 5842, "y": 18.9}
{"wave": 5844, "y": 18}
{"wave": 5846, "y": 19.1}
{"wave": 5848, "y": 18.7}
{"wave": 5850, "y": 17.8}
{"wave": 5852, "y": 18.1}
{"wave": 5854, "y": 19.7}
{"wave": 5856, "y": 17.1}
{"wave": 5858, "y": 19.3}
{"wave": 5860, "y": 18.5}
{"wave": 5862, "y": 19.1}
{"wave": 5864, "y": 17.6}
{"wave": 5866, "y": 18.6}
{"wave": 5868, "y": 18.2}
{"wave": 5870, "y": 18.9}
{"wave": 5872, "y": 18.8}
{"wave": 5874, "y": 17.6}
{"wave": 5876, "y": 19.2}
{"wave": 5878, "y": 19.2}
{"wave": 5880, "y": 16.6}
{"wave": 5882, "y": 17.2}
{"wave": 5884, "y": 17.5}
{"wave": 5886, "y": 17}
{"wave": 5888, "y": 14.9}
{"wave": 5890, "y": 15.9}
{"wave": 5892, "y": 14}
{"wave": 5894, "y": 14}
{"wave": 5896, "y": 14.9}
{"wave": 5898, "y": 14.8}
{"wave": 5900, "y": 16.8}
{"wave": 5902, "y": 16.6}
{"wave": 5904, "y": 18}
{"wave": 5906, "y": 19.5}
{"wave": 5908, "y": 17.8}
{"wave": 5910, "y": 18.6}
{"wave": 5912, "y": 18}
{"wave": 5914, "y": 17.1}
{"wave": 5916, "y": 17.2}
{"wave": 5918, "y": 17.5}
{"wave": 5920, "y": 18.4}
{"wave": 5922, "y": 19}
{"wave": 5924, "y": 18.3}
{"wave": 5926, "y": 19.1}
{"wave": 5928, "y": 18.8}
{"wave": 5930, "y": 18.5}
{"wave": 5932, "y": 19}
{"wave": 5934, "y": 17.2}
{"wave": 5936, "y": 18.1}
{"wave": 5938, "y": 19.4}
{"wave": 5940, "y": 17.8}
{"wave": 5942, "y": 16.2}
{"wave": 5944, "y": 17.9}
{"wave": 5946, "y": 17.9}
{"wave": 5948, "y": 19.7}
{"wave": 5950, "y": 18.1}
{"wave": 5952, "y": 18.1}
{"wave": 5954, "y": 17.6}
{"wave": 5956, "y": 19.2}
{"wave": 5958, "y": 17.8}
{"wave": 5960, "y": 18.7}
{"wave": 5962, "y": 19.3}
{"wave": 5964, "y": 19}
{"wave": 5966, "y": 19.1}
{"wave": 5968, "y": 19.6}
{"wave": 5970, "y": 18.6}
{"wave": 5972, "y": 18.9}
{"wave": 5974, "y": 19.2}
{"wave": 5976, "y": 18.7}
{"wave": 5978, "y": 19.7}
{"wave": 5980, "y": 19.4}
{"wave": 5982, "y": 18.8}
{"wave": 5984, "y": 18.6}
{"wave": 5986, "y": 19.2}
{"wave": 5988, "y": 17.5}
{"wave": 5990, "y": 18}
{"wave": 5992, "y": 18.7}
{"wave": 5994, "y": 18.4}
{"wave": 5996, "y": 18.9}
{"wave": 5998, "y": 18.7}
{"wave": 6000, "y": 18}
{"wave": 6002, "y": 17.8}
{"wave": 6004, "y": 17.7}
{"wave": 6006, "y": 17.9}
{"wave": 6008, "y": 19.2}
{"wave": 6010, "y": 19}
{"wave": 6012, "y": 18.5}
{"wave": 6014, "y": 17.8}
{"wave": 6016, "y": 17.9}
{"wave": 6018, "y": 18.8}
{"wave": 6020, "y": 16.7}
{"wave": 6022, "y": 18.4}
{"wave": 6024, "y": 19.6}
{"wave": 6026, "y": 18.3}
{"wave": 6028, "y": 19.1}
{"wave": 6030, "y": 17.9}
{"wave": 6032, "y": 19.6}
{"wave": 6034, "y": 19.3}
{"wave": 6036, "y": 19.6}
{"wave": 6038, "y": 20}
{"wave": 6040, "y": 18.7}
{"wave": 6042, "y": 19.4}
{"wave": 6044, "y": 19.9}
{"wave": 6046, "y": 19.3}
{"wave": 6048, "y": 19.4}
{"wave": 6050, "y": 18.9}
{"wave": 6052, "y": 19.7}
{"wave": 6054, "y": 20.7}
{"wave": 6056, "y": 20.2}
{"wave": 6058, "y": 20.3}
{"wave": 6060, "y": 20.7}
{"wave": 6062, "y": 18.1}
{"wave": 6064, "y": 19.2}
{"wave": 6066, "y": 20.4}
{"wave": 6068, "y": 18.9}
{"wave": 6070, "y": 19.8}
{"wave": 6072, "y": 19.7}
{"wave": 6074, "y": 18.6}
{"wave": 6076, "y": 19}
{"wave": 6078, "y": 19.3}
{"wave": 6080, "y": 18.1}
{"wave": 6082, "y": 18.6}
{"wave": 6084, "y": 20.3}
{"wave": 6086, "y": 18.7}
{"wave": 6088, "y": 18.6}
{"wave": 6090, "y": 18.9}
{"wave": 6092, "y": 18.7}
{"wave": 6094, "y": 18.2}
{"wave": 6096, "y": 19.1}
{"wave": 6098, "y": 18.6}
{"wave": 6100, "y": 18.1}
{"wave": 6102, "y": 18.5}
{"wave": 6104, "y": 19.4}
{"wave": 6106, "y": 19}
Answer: 3.2 angstrom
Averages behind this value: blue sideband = 18.4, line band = 16.6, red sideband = 18.3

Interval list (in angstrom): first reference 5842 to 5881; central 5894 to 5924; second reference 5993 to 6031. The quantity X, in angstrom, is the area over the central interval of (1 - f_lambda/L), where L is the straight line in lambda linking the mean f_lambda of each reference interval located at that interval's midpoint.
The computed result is 1.7 angstrom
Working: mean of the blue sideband 18.4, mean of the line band 17.4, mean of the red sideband 18.3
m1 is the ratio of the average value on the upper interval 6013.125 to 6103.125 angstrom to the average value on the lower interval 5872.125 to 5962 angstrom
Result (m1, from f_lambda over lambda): 1.08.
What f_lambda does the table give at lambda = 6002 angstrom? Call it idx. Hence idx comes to 17.8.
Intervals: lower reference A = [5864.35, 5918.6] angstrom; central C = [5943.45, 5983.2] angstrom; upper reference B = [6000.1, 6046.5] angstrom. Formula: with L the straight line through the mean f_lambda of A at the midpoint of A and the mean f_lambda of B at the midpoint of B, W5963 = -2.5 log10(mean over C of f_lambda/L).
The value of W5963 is -0.045 mag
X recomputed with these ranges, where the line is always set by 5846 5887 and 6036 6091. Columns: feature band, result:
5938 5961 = 0.7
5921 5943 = 0.4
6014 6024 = 0.5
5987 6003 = 0.6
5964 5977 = -0.1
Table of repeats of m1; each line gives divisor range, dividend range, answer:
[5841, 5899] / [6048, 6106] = 1.09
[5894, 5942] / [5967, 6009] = 1.05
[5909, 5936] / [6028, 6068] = 1.07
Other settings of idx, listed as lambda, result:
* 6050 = 18.9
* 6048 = 19.4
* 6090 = 18.9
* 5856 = 17.1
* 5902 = 16.6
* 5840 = 19.7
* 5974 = 19.2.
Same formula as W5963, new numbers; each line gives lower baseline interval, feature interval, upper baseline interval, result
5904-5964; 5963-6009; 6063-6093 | -0.006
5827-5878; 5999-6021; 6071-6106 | 0.042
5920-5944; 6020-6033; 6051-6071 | 0.042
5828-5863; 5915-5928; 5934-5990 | 0.024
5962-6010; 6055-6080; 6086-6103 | -0.048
